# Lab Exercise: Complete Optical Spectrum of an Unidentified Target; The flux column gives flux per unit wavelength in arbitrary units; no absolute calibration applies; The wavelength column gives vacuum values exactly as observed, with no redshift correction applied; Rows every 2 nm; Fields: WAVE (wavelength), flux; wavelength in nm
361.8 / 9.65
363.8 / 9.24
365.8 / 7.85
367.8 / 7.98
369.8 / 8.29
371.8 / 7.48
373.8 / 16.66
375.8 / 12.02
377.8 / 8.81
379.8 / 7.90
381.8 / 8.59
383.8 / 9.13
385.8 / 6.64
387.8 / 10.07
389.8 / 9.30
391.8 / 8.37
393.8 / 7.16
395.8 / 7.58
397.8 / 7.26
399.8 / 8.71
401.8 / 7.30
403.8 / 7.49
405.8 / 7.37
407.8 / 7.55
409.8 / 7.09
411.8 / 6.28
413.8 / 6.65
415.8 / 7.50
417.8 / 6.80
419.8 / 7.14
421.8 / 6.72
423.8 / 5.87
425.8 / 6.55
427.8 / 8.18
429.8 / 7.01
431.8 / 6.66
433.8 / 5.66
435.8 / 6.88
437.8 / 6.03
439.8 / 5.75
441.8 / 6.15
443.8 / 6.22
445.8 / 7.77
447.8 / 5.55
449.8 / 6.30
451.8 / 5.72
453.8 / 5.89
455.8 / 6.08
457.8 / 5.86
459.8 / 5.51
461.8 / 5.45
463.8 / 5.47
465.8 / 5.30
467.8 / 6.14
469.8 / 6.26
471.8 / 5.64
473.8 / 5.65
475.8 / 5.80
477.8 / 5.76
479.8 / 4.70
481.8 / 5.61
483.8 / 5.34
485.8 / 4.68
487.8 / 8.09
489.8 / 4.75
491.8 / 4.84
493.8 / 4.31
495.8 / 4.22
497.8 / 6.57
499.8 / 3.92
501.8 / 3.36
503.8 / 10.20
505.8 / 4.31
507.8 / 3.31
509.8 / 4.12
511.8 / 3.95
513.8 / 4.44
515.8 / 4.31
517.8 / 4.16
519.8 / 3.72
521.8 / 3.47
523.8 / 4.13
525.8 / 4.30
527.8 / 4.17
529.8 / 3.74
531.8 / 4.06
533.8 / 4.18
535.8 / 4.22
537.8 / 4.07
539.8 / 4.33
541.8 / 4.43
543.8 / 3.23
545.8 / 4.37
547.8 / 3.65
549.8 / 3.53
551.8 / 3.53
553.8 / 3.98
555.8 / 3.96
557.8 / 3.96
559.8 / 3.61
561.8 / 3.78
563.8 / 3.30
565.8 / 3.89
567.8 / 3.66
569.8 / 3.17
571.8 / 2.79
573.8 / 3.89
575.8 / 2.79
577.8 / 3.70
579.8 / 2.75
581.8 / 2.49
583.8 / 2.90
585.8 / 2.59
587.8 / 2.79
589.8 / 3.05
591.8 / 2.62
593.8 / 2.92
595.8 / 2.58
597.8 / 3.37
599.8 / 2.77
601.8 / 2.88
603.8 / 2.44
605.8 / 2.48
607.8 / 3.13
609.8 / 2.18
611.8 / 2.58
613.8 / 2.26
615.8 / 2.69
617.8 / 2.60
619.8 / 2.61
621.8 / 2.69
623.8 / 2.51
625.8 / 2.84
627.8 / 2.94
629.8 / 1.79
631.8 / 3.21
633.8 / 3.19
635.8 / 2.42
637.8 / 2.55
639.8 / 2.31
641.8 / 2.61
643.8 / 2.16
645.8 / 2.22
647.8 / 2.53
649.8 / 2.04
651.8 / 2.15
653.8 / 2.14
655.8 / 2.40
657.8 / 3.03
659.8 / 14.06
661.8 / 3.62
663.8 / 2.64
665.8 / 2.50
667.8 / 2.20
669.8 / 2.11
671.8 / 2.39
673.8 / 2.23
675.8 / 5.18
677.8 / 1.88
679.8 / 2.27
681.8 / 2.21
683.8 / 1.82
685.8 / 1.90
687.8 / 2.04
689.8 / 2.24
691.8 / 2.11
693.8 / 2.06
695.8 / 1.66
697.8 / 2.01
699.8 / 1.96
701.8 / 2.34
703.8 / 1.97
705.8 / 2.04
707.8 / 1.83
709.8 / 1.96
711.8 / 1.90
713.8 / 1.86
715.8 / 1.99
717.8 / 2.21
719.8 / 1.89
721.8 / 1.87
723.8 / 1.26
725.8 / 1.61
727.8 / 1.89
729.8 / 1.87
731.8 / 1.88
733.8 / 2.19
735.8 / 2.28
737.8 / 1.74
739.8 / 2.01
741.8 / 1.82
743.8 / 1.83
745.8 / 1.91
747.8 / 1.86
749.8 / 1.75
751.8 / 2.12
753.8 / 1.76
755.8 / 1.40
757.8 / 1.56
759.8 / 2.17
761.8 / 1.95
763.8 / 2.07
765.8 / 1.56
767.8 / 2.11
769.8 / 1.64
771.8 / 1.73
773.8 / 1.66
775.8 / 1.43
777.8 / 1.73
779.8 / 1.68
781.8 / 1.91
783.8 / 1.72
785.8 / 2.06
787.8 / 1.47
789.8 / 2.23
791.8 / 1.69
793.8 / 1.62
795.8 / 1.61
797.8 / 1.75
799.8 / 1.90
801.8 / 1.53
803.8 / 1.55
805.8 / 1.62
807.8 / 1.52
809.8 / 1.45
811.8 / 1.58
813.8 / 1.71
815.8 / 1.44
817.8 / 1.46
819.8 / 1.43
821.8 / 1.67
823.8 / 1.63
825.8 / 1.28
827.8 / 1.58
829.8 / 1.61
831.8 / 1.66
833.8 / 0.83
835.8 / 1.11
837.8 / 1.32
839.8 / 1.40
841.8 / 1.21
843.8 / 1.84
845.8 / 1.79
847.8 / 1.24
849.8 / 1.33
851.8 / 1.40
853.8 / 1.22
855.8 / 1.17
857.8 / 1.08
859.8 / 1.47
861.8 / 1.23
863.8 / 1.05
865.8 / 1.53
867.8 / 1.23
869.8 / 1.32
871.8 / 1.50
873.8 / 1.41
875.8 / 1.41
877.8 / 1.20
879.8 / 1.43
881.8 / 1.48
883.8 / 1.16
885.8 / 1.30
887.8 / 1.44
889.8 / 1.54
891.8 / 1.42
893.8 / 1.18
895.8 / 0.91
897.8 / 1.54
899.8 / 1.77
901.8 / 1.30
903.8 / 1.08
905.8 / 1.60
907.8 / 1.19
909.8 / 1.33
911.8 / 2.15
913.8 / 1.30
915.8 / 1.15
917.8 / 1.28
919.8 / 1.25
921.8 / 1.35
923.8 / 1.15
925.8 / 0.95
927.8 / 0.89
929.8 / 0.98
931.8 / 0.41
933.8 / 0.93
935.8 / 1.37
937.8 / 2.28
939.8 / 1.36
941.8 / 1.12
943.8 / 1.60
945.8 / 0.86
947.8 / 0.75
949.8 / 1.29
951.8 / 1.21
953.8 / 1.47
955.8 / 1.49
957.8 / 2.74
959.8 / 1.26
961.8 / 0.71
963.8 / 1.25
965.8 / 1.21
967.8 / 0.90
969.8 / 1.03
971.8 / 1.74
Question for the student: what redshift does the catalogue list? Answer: 0.00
